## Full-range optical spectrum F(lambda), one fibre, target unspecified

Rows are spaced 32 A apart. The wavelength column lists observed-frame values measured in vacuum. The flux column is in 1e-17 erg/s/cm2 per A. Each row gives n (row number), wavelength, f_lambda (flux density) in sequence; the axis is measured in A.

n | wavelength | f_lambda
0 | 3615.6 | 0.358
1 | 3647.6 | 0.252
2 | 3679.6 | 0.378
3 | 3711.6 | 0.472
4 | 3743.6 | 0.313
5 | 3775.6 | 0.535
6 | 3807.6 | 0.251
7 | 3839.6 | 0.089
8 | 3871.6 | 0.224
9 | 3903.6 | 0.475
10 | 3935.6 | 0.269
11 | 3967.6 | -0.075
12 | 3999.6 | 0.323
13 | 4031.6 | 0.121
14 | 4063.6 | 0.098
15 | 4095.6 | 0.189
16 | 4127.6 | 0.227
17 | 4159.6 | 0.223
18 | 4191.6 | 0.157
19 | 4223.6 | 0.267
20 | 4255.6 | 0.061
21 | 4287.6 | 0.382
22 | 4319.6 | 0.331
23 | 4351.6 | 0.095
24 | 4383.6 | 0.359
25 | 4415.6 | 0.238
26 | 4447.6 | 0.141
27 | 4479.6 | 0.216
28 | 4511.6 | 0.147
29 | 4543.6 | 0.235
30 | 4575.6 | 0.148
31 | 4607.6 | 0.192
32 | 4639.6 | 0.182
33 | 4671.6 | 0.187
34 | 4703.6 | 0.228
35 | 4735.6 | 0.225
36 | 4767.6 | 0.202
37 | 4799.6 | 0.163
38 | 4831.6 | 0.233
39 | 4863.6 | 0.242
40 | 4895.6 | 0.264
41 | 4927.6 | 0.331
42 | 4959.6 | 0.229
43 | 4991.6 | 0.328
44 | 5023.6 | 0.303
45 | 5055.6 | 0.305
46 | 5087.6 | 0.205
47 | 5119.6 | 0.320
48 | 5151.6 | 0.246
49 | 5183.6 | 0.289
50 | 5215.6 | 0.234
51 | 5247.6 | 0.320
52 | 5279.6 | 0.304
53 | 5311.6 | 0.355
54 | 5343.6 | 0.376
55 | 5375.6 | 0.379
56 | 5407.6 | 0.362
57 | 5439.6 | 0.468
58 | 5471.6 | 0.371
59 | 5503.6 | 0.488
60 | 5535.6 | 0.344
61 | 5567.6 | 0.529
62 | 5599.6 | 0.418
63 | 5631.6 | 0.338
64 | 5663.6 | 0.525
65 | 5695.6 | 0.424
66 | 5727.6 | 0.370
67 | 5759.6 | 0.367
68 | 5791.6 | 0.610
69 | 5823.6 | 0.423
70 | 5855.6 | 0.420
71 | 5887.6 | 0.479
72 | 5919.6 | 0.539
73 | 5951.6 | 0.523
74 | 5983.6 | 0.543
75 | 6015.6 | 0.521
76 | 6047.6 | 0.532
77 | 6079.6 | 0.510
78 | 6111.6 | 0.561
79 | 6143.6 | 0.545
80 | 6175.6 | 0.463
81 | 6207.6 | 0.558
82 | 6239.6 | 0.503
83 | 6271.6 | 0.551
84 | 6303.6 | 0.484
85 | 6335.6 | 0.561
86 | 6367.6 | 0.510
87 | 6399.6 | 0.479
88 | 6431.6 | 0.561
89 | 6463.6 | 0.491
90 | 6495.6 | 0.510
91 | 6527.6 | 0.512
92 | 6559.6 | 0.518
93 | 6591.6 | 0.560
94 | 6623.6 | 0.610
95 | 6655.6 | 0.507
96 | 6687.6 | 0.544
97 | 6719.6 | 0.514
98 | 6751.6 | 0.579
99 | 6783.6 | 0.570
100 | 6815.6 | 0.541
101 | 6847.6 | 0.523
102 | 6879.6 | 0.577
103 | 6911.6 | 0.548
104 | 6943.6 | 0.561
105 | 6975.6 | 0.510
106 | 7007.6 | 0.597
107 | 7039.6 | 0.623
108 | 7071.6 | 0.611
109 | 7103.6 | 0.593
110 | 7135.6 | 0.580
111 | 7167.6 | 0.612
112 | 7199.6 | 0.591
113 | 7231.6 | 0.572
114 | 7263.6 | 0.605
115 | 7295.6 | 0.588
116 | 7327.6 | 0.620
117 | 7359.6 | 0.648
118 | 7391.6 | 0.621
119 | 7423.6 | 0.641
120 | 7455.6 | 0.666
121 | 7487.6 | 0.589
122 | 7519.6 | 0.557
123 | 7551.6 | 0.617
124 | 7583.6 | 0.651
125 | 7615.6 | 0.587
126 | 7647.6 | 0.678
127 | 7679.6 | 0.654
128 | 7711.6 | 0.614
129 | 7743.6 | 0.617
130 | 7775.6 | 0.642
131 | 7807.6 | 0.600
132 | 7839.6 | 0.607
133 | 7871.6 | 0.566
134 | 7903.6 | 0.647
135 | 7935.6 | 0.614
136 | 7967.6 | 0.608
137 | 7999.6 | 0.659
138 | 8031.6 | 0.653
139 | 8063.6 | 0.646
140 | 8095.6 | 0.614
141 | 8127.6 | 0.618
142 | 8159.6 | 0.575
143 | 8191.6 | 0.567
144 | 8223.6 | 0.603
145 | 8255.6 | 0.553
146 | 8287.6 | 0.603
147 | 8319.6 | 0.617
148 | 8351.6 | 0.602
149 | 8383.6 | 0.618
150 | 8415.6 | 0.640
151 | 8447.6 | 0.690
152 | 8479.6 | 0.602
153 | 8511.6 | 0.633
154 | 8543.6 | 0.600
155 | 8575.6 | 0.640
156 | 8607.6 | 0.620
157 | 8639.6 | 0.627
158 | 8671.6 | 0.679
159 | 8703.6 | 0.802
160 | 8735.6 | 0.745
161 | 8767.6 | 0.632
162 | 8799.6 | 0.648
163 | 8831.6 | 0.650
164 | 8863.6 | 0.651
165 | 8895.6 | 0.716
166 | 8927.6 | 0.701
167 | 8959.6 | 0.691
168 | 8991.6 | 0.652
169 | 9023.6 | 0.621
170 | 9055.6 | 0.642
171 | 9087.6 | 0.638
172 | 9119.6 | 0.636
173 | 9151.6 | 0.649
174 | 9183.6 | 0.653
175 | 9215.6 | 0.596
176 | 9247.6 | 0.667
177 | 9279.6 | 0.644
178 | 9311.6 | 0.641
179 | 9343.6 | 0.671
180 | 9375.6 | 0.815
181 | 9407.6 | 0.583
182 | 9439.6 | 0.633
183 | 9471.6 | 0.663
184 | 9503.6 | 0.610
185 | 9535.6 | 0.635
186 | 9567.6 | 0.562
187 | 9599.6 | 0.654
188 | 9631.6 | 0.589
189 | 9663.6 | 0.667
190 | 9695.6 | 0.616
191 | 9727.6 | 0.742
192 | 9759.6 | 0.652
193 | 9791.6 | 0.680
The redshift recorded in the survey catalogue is 0.325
